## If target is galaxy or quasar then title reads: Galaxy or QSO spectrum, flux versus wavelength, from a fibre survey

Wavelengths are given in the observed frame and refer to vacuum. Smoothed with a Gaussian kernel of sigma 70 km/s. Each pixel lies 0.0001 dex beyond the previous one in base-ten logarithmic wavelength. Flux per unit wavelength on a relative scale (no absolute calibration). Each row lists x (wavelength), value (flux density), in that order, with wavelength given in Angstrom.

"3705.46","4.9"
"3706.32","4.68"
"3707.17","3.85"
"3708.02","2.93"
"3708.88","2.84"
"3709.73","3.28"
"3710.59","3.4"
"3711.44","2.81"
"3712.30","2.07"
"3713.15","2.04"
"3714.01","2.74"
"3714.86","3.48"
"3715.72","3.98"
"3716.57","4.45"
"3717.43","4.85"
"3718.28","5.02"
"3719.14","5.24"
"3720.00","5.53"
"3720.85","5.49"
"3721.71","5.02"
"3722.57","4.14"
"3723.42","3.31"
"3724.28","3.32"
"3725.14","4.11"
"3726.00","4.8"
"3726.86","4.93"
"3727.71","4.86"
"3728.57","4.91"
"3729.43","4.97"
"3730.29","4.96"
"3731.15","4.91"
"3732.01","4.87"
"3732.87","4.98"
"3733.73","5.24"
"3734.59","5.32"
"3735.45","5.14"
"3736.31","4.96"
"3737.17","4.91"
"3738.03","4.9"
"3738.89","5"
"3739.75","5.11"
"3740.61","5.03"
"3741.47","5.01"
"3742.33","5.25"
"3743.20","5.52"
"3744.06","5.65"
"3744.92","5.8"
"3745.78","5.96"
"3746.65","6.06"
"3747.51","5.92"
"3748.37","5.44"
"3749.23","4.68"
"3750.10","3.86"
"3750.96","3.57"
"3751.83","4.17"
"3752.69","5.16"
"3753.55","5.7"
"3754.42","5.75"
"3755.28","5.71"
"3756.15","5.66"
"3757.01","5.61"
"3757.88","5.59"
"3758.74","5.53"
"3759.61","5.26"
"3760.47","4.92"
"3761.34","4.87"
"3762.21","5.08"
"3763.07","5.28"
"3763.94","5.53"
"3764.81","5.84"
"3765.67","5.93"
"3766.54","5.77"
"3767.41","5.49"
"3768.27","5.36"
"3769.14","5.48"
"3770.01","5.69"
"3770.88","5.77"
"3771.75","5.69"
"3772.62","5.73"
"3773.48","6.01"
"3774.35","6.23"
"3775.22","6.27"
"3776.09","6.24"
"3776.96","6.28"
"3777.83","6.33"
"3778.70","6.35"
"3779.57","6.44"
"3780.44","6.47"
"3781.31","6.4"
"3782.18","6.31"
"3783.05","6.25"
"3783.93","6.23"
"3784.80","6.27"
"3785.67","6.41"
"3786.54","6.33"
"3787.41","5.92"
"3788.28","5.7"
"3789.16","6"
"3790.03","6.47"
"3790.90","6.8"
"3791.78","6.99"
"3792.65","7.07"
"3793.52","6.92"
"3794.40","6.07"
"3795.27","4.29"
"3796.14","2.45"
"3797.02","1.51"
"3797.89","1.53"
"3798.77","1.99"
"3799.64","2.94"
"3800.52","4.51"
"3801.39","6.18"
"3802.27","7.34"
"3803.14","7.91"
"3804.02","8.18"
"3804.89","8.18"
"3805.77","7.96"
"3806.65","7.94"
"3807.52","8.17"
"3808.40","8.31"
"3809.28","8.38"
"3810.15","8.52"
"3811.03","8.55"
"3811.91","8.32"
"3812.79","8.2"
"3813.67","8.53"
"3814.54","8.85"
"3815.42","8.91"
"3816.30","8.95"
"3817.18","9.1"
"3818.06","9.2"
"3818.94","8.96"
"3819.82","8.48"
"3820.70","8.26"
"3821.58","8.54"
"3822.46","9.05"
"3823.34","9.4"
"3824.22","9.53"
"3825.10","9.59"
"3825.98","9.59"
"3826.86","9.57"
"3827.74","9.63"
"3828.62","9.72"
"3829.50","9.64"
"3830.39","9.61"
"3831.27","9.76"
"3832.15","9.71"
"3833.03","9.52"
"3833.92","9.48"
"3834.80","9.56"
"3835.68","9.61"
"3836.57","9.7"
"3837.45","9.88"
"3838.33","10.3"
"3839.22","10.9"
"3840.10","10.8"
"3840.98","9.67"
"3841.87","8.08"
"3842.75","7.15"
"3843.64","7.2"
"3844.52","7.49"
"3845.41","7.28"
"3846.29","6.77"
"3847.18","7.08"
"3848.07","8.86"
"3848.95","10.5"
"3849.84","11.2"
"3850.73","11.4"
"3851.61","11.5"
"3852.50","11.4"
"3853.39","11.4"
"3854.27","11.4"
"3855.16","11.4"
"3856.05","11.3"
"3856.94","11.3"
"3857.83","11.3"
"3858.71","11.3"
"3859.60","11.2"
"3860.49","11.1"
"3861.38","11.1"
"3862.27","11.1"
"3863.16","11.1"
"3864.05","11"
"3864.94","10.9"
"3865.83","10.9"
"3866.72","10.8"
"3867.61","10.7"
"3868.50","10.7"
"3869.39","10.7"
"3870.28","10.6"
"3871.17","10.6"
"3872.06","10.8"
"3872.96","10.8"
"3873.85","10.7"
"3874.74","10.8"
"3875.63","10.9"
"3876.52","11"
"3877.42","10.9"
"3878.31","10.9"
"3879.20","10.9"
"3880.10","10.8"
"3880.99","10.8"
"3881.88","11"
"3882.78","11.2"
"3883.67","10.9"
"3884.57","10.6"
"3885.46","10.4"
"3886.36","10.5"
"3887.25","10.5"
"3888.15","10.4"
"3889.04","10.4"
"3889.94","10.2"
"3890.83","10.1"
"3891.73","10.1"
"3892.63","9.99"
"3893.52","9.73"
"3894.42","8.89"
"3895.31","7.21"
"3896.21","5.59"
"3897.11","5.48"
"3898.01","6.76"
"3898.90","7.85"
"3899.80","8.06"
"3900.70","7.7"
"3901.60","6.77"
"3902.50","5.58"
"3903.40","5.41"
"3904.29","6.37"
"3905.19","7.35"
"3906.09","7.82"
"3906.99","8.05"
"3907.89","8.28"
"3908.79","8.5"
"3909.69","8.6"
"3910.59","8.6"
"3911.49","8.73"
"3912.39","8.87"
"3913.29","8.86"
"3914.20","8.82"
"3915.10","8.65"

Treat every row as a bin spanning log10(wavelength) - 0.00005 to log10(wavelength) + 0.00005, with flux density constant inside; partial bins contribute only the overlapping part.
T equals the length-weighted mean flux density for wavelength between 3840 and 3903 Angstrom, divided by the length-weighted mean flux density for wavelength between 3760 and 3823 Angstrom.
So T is 1.5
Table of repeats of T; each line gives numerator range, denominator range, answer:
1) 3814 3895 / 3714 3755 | 2.05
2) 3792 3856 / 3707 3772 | 1.74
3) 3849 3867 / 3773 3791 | 1.79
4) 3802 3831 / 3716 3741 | 1.82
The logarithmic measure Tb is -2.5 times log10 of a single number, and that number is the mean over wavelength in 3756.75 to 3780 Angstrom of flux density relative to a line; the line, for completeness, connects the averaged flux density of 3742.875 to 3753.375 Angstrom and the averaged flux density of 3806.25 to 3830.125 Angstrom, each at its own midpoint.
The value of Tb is 0.09 mag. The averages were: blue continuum 5.16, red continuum 8.89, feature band 5.73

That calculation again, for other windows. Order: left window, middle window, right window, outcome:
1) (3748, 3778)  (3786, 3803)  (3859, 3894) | 0.312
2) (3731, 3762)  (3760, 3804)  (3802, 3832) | 0.221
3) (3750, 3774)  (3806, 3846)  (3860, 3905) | -0.171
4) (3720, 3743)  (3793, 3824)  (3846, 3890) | 0.151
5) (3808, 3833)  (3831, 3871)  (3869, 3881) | -0.011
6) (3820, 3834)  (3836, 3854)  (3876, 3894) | 0.035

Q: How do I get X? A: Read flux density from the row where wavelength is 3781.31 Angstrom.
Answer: 6.4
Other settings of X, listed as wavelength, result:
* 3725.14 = 4.11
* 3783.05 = 6.25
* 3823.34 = 9.4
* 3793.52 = 6.92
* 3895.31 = 7.21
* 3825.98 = 9.59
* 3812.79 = 8.2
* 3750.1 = 3.86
